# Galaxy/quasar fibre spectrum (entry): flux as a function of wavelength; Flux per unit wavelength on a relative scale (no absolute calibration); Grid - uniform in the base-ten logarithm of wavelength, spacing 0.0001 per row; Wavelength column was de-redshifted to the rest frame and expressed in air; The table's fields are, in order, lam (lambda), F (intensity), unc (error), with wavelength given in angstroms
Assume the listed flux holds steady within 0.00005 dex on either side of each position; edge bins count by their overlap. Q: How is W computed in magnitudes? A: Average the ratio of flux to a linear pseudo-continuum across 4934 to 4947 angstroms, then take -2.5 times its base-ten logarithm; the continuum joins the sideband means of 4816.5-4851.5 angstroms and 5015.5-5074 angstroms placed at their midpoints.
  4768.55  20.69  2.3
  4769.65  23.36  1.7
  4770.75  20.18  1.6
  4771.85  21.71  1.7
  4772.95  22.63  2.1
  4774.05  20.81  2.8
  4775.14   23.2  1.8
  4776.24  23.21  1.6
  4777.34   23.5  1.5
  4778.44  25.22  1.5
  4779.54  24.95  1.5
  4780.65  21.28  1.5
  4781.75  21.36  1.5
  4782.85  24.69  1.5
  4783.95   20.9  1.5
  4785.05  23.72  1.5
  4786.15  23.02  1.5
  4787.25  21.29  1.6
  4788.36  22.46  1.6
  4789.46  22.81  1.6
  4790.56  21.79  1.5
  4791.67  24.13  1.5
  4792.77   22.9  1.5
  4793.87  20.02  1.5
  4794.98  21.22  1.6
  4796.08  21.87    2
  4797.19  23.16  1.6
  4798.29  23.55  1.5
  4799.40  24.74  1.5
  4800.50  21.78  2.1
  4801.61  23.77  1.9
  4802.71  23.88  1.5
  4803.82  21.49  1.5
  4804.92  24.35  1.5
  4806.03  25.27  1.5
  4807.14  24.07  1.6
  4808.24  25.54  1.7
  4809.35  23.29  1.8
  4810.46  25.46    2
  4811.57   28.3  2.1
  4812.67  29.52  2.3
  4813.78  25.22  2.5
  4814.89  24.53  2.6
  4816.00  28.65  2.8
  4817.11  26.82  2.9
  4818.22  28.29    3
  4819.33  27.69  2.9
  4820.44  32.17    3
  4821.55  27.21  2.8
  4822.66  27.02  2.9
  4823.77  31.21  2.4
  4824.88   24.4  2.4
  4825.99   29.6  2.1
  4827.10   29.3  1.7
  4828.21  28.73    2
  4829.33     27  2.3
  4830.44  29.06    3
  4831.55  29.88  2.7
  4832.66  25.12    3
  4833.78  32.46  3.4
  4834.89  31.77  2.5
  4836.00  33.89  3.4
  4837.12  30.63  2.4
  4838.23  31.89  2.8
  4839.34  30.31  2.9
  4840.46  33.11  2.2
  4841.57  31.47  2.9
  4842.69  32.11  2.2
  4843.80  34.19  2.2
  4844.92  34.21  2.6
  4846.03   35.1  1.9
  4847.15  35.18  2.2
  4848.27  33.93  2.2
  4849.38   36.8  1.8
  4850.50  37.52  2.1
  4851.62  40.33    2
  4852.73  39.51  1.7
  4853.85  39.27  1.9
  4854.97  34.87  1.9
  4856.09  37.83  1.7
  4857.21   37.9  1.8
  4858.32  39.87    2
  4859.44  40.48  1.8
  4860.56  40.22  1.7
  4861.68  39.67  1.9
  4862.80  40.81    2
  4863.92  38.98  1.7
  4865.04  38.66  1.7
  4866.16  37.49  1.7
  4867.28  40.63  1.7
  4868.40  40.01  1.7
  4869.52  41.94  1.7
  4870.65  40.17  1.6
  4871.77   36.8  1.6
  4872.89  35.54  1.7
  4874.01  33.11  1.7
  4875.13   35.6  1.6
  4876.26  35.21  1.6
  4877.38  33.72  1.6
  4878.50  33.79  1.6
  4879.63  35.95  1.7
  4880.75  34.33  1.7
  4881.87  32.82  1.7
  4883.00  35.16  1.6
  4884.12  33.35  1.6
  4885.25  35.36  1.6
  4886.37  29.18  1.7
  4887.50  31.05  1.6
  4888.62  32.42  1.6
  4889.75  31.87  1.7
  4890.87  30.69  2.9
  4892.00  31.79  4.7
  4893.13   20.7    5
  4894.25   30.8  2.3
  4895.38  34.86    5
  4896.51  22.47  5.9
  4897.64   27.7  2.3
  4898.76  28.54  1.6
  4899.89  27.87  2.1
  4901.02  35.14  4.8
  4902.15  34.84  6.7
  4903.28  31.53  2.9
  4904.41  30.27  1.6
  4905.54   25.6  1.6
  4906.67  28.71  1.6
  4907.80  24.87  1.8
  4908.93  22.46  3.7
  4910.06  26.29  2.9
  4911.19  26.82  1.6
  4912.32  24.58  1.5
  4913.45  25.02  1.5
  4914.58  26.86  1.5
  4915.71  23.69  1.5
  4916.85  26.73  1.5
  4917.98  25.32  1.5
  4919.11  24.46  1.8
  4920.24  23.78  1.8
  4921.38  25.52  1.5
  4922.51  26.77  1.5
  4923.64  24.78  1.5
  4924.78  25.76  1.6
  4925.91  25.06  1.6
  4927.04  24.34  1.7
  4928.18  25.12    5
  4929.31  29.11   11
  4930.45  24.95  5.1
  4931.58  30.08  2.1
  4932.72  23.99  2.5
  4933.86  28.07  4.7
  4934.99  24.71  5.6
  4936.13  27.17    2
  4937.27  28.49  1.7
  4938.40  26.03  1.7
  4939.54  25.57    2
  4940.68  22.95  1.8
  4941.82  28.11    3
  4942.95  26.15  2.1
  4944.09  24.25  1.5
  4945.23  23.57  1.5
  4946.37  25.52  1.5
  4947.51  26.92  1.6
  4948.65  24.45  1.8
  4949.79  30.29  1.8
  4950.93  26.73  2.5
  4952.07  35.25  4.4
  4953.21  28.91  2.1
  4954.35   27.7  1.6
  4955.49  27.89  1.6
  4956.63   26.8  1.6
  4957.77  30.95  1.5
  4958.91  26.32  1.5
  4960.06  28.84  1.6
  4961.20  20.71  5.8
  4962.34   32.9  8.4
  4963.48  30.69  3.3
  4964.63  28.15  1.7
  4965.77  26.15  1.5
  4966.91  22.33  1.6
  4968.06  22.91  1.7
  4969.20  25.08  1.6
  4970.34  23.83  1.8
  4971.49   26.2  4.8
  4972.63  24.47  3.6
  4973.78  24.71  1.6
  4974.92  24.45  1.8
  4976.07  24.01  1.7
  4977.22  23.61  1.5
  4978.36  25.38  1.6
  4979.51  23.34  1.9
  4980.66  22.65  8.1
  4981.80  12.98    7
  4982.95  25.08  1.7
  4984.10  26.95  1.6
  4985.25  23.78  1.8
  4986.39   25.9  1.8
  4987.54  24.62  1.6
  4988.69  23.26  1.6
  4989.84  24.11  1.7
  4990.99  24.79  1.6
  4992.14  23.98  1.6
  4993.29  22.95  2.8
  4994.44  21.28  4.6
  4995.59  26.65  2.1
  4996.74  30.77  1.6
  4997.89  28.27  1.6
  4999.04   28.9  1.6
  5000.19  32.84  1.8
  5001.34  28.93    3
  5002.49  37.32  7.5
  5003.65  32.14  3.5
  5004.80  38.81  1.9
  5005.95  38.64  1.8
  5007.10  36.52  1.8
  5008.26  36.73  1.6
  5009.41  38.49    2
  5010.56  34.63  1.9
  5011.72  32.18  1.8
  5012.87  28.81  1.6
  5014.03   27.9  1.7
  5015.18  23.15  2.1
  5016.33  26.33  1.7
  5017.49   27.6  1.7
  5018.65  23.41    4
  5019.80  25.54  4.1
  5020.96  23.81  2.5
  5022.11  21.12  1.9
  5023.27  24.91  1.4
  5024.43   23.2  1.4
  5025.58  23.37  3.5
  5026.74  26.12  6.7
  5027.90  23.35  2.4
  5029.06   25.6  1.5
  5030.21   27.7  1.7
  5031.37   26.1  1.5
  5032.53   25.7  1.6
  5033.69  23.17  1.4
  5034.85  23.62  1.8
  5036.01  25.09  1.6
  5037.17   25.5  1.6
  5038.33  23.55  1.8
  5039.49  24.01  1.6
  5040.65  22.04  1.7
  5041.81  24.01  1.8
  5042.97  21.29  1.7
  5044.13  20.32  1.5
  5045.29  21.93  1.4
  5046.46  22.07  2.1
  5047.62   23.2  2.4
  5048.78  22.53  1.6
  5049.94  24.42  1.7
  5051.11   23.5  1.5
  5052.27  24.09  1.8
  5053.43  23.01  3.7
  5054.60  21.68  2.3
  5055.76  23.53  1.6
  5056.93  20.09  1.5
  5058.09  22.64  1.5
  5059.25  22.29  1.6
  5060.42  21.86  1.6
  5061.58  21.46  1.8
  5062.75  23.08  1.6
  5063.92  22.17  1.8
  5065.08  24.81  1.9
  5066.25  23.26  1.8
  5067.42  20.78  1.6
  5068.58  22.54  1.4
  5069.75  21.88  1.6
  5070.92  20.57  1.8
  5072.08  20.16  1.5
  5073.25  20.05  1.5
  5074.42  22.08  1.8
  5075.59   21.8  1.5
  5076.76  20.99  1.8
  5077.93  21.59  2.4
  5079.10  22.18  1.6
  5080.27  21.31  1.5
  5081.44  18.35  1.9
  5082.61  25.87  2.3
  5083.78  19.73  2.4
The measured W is 0.06 mag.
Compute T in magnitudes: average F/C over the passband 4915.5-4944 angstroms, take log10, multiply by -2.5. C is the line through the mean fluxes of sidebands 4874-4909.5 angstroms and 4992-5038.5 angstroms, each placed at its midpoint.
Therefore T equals 0.16 mag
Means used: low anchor 30.9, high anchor 28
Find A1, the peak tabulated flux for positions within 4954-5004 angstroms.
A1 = 37.32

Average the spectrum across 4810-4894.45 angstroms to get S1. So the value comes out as 33.2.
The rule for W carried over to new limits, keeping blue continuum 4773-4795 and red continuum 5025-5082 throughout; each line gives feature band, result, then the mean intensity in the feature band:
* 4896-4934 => -0.174 mag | 26.7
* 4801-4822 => -0.151 mag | 26.1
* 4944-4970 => -0.192 mag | 27.1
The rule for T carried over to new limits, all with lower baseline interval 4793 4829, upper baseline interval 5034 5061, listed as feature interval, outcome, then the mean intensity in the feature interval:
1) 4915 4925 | -0.035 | 25.2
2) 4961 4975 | -0.085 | 25.8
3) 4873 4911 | -0.240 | 30.9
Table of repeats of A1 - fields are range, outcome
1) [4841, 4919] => 41.94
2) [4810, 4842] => 33.89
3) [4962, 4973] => 32.9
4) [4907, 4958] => 35.25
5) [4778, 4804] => 25.22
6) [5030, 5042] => 27.7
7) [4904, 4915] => 30.27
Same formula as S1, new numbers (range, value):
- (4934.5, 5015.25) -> 27.3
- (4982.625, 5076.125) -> 25.4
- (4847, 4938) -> 31.6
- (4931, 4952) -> 26.5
